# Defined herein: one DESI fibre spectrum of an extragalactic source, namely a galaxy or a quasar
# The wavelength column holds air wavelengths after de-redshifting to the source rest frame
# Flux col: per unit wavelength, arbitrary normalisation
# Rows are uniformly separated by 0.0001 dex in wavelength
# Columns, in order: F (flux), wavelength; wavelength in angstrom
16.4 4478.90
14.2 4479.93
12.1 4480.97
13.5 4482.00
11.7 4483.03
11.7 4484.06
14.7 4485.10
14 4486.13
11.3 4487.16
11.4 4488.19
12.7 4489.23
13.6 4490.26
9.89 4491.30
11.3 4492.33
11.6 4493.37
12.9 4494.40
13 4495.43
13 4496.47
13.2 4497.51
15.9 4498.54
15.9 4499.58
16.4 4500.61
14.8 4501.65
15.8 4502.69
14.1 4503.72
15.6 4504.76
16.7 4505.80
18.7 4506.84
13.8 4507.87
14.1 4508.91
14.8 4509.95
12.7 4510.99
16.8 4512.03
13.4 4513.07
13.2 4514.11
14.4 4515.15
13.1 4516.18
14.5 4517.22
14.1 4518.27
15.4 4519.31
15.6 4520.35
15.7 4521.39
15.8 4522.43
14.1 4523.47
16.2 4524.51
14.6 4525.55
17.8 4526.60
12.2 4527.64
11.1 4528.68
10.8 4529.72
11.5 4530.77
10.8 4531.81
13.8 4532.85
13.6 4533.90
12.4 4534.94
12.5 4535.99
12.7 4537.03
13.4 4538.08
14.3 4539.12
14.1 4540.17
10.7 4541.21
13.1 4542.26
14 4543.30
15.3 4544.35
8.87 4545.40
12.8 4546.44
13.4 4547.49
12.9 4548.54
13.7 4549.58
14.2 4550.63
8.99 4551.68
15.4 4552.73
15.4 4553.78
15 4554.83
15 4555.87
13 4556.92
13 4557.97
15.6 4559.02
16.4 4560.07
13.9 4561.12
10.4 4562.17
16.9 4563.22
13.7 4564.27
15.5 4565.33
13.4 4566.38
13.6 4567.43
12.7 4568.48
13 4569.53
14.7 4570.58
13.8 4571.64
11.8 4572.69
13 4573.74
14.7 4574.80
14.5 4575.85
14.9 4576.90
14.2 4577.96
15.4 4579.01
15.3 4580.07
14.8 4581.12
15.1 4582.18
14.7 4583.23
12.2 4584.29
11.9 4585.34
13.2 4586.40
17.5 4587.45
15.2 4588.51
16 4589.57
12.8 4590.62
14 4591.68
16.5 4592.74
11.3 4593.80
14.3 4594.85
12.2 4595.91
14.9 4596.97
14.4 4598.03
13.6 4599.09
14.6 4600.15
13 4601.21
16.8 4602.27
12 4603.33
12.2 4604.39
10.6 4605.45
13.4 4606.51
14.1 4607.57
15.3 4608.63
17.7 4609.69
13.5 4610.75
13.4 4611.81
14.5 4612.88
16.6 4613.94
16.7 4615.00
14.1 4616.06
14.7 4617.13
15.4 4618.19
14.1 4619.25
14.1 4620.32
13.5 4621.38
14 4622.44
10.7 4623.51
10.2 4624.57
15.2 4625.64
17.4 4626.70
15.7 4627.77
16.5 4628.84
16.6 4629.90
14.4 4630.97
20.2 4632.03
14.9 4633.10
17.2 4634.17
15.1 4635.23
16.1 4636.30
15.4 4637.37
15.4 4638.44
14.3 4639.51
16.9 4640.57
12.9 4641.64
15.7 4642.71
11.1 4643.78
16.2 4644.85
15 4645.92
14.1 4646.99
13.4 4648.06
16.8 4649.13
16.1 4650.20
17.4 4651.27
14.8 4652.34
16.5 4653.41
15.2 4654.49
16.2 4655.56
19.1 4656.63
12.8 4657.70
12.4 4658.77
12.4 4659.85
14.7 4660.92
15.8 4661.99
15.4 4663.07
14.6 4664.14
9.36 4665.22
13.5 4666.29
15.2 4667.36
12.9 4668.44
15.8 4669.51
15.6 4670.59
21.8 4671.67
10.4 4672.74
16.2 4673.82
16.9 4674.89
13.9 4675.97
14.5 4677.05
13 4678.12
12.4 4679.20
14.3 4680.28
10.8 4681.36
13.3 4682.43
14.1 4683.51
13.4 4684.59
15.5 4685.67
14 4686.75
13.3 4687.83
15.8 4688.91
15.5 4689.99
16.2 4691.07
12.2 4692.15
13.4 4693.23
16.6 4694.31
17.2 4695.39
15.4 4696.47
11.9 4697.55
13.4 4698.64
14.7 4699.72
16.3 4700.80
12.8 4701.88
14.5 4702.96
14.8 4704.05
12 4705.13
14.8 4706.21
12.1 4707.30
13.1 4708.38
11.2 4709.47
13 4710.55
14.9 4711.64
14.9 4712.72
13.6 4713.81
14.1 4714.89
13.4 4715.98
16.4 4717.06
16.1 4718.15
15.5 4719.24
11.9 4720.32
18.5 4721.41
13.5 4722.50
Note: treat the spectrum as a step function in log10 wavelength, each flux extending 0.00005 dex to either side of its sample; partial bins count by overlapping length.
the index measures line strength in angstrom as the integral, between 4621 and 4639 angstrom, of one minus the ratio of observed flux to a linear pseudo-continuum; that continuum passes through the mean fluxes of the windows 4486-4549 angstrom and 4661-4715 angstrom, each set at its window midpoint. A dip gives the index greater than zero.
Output -1.5 angstrom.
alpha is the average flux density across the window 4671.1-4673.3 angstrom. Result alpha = 16.1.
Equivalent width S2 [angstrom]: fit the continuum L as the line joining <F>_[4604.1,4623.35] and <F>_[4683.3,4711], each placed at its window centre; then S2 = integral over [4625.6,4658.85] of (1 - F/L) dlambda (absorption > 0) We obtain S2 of -3.1 angstrom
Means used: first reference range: 14.3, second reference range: 14.1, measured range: 15.6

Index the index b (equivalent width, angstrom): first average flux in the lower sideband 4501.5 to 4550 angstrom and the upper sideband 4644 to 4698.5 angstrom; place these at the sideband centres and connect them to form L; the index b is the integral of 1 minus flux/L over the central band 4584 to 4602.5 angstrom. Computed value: 0.16 angstrom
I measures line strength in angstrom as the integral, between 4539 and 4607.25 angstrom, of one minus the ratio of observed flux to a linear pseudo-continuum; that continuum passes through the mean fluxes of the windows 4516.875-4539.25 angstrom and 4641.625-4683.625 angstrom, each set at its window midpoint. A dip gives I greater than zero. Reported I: 1.1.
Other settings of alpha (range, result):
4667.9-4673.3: 15.3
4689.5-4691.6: 15.9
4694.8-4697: 16.3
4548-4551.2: 13.5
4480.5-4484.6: 12.3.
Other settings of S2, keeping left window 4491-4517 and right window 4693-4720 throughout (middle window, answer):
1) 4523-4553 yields 2.5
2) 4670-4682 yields -0.2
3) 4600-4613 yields 0.3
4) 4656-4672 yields -0.5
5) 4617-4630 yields -0.1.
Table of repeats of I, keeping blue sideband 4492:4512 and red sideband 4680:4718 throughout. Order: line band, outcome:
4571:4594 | 0.14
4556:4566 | 0.08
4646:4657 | -1.29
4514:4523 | -0.14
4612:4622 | -0.36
